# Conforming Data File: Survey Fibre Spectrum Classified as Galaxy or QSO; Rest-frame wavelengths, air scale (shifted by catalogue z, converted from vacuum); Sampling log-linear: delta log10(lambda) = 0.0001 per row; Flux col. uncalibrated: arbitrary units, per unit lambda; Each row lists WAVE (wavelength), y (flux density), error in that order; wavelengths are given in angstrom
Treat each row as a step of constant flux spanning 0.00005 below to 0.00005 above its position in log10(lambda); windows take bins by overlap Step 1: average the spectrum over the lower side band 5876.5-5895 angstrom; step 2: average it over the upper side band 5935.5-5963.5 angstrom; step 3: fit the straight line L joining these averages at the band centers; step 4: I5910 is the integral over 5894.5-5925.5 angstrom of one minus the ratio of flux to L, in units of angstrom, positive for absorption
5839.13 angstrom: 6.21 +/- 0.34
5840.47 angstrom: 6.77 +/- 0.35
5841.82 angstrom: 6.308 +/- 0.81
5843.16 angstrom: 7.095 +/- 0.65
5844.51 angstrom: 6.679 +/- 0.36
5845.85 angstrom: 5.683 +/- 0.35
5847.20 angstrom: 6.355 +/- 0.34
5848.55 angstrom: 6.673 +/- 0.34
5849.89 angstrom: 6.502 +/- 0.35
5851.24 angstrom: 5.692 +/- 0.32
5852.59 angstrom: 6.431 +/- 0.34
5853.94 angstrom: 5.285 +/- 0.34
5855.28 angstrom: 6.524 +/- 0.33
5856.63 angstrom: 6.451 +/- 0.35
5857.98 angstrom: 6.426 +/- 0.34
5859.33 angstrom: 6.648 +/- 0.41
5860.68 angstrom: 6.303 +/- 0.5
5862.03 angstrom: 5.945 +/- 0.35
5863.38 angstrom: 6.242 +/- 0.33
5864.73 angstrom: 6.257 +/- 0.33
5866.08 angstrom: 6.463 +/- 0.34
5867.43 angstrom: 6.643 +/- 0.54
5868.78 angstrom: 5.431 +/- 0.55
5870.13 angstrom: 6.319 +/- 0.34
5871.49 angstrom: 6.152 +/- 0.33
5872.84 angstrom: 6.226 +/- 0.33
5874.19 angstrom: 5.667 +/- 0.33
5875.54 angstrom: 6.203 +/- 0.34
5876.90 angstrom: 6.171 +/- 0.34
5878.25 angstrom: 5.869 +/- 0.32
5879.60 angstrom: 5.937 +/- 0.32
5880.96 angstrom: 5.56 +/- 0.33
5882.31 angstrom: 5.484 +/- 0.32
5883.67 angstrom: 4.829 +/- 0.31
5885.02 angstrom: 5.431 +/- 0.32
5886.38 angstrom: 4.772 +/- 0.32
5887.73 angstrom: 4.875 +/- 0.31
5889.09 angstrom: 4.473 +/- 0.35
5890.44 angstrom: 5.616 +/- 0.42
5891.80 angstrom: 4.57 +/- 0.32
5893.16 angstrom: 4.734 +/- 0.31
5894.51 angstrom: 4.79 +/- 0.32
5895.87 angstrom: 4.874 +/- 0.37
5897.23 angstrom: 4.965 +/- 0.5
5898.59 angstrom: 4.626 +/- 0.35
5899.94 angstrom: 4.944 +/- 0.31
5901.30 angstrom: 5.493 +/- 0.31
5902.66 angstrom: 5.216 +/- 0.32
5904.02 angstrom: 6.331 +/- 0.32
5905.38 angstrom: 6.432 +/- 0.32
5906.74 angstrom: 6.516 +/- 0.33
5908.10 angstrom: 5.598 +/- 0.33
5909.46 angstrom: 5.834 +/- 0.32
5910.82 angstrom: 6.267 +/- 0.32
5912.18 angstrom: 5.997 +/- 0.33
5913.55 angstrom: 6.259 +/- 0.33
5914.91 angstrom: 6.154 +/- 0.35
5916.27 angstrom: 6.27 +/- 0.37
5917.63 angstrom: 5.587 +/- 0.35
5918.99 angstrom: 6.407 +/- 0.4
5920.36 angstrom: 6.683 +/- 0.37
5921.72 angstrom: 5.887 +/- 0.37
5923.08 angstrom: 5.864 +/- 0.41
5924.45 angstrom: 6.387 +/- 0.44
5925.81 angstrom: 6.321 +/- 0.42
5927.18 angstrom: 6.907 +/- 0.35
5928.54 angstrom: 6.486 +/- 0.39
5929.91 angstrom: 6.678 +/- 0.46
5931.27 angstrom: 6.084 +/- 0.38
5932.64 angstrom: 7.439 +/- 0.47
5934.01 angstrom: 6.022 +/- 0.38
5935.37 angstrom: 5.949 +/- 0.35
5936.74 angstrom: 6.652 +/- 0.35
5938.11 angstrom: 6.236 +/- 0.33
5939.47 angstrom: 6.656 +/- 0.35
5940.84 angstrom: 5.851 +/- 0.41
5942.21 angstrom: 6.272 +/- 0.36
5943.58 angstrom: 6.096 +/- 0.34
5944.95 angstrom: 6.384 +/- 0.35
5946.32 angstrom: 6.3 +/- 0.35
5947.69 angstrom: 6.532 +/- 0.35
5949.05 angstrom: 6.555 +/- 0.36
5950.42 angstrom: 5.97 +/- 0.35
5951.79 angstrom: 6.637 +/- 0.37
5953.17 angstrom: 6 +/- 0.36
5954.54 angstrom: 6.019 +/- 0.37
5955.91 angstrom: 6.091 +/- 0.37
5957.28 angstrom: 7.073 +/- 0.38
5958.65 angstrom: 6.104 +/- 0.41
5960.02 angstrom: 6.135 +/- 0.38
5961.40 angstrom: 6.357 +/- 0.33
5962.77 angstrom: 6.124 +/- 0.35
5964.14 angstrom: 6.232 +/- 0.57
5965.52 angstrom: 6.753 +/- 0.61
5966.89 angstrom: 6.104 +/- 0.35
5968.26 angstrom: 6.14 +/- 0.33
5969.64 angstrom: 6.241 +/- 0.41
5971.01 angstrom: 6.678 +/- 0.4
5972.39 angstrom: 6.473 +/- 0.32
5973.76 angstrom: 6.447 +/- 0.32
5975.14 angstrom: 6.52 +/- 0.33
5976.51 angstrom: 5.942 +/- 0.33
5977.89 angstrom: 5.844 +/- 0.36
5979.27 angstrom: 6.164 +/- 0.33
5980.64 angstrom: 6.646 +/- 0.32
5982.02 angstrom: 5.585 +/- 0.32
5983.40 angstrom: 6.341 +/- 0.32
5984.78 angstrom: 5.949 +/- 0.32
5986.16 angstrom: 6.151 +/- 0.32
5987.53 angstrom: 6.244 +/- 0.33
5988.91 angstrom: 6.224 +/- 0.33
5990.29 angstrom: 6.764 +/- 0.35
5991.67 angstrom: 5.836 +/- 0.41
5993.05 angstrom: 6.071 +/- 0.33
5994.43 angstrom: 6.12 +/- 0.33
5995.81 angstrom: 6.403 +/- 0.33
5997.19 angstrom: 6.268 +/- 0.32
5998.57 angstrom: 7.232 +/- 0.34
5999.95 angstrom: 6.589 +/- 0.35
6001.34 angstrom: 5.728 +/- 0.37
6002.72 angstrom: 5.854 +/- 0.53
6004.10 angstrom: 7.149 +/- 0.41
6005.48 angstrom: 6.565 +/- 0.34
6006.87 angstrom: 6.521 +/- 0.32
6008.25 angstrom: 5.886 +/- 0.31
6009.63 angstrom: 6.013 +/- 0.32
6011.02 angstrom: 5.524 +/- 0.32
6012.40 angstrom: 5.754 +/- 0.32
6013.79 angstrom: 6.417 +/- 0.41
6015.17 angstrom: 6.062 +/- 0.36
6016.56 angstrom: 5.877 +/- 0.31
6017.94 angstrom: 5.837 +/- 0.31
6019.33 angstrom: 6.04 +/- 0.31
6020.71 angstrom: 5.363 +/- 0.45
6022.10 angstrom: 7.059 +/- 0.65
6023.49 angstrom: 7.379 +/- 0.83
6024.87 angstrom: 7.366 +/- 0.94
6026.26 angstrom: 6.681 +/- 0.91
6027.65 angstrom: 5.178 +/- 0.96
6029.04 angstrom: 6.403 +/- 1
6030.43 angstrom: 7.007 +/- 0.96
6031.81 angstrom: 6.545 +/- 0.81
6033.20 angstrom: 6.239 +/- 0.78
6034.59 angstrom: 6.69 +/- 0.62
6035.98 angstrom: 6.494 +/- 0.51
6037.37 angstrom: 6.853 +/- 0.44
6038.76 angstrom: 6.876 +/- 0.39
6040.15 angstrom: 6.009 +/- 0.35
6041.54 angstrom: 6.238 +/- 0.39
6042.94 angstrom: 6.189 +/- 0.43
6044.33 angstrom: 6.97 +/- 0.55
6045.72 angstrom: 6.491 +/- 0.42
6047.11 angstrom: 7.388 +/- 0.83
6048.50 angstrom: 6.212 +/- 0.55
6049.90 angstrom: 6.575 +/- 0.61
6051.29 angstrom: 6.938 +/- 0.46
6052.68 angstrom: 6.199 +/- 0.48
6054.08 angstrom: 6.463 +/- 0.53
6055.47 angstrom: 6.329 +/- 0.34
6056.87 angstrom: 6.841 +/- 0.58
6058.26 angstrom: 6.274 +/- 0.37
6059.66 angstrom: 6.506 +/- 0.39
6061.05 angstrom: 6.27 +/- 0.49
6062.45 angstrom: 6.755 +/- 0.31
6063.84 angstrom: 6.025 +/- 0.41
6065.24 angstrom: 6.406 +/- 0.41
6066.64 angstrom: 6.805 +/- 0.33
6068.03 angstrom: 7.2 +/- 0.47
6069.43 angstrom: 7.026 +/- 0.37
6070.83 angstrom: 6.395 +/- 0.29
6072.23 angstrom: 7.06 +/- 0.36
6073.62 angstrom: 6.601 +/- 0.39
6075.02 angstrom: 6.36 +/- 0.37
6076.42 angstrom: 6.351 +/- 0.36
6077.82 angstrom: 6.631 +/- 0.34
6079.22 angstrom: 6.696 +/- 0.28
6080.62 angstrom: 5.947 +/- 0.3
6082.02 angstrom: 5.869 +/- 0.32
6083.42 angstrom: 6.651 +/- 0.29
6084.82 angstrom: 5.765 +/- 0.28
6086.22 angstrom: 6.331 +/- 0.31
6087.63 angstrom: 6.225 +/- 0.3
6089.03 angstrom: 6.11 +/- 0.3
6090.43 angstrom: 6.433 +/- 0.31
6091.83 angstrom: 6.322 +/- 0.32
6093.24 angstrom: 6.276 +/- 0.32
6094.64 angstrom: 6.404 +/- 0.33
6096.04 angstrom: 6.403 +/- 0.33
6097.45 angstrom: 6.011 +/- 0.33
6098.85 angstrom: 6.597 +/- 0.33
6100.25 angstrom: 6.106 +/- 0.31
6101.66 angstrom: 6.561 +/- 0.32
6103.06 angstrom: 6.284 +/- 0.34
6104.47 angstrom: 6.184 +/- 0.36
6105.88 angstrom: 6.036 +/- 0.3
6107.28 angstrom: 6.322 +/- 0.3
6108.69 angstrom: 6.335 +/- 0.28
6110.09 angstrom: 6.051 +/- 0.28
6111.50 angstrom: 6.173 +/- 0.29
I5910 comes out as -1.1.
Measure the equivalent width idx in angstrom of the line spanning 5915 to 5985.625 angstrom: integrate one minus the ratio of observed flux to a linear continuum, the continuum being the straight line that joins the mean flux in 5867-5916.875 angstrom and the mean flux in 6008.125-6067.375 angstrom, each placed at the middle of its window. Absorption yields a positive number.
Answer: -4.4 angstrom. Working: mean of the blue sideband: 5.6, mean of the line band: 6.29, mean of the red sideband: 6.41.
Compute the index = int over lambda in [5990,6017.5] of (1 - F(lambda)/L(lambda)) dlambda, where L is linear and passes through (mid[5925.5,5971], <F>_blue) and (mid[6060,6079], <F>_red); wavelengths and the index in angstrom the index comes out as 1.05 angstrom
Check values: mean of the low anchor 6.35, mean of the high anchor 6.61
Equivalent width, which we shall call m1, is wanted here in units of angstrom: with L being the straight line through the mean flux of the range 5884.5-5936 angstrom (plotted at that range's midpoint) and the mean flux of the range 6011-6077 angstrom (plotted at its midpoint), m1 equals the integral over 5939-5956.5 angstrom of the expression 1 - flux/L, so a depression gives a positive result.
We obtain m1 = -0.8 angstrom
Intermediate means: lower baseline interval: 5.79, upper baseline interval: 6.48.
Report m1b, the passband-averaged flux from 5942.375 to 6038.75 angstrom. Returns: 6.31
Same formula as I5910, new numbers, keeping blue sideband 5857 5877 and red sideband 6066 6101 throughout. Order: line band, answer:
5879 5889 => 1.6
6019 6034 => -0.3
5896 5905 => 1.4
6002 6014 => 0.3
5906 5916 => 0.2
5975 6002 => 0.4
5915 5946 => -0.2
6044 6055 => -0.4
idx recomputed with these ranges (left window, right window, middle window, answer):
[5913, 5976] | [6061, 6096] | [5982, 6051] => 0.3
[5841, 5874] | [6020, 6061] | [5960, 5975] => 0.2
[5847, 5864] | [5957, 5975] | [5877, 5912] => 5.1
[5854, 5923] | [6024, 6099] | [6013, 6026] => -0.1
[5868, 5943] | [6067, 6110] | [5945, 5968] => -1.2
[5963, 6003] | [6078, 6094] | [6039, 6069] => -1.4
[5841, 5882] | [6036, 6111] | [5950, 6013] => 0.8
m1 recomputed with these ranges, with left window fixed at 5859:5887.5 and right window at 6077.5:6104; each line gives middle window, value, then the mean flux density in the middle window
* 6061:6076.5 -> -0.9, 6.63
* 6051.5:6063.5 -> -0.4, 6.46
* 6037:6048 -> -0.7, 6.61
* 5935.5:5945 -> -0.4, 6.28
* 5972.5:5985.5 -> -0.2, 6.17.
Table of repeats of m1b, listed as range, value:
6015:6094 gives 6.46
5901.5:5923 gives 6.08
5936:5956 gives 6.29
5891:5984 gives 6.1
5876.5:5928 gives 5.66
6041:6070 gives 6.58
